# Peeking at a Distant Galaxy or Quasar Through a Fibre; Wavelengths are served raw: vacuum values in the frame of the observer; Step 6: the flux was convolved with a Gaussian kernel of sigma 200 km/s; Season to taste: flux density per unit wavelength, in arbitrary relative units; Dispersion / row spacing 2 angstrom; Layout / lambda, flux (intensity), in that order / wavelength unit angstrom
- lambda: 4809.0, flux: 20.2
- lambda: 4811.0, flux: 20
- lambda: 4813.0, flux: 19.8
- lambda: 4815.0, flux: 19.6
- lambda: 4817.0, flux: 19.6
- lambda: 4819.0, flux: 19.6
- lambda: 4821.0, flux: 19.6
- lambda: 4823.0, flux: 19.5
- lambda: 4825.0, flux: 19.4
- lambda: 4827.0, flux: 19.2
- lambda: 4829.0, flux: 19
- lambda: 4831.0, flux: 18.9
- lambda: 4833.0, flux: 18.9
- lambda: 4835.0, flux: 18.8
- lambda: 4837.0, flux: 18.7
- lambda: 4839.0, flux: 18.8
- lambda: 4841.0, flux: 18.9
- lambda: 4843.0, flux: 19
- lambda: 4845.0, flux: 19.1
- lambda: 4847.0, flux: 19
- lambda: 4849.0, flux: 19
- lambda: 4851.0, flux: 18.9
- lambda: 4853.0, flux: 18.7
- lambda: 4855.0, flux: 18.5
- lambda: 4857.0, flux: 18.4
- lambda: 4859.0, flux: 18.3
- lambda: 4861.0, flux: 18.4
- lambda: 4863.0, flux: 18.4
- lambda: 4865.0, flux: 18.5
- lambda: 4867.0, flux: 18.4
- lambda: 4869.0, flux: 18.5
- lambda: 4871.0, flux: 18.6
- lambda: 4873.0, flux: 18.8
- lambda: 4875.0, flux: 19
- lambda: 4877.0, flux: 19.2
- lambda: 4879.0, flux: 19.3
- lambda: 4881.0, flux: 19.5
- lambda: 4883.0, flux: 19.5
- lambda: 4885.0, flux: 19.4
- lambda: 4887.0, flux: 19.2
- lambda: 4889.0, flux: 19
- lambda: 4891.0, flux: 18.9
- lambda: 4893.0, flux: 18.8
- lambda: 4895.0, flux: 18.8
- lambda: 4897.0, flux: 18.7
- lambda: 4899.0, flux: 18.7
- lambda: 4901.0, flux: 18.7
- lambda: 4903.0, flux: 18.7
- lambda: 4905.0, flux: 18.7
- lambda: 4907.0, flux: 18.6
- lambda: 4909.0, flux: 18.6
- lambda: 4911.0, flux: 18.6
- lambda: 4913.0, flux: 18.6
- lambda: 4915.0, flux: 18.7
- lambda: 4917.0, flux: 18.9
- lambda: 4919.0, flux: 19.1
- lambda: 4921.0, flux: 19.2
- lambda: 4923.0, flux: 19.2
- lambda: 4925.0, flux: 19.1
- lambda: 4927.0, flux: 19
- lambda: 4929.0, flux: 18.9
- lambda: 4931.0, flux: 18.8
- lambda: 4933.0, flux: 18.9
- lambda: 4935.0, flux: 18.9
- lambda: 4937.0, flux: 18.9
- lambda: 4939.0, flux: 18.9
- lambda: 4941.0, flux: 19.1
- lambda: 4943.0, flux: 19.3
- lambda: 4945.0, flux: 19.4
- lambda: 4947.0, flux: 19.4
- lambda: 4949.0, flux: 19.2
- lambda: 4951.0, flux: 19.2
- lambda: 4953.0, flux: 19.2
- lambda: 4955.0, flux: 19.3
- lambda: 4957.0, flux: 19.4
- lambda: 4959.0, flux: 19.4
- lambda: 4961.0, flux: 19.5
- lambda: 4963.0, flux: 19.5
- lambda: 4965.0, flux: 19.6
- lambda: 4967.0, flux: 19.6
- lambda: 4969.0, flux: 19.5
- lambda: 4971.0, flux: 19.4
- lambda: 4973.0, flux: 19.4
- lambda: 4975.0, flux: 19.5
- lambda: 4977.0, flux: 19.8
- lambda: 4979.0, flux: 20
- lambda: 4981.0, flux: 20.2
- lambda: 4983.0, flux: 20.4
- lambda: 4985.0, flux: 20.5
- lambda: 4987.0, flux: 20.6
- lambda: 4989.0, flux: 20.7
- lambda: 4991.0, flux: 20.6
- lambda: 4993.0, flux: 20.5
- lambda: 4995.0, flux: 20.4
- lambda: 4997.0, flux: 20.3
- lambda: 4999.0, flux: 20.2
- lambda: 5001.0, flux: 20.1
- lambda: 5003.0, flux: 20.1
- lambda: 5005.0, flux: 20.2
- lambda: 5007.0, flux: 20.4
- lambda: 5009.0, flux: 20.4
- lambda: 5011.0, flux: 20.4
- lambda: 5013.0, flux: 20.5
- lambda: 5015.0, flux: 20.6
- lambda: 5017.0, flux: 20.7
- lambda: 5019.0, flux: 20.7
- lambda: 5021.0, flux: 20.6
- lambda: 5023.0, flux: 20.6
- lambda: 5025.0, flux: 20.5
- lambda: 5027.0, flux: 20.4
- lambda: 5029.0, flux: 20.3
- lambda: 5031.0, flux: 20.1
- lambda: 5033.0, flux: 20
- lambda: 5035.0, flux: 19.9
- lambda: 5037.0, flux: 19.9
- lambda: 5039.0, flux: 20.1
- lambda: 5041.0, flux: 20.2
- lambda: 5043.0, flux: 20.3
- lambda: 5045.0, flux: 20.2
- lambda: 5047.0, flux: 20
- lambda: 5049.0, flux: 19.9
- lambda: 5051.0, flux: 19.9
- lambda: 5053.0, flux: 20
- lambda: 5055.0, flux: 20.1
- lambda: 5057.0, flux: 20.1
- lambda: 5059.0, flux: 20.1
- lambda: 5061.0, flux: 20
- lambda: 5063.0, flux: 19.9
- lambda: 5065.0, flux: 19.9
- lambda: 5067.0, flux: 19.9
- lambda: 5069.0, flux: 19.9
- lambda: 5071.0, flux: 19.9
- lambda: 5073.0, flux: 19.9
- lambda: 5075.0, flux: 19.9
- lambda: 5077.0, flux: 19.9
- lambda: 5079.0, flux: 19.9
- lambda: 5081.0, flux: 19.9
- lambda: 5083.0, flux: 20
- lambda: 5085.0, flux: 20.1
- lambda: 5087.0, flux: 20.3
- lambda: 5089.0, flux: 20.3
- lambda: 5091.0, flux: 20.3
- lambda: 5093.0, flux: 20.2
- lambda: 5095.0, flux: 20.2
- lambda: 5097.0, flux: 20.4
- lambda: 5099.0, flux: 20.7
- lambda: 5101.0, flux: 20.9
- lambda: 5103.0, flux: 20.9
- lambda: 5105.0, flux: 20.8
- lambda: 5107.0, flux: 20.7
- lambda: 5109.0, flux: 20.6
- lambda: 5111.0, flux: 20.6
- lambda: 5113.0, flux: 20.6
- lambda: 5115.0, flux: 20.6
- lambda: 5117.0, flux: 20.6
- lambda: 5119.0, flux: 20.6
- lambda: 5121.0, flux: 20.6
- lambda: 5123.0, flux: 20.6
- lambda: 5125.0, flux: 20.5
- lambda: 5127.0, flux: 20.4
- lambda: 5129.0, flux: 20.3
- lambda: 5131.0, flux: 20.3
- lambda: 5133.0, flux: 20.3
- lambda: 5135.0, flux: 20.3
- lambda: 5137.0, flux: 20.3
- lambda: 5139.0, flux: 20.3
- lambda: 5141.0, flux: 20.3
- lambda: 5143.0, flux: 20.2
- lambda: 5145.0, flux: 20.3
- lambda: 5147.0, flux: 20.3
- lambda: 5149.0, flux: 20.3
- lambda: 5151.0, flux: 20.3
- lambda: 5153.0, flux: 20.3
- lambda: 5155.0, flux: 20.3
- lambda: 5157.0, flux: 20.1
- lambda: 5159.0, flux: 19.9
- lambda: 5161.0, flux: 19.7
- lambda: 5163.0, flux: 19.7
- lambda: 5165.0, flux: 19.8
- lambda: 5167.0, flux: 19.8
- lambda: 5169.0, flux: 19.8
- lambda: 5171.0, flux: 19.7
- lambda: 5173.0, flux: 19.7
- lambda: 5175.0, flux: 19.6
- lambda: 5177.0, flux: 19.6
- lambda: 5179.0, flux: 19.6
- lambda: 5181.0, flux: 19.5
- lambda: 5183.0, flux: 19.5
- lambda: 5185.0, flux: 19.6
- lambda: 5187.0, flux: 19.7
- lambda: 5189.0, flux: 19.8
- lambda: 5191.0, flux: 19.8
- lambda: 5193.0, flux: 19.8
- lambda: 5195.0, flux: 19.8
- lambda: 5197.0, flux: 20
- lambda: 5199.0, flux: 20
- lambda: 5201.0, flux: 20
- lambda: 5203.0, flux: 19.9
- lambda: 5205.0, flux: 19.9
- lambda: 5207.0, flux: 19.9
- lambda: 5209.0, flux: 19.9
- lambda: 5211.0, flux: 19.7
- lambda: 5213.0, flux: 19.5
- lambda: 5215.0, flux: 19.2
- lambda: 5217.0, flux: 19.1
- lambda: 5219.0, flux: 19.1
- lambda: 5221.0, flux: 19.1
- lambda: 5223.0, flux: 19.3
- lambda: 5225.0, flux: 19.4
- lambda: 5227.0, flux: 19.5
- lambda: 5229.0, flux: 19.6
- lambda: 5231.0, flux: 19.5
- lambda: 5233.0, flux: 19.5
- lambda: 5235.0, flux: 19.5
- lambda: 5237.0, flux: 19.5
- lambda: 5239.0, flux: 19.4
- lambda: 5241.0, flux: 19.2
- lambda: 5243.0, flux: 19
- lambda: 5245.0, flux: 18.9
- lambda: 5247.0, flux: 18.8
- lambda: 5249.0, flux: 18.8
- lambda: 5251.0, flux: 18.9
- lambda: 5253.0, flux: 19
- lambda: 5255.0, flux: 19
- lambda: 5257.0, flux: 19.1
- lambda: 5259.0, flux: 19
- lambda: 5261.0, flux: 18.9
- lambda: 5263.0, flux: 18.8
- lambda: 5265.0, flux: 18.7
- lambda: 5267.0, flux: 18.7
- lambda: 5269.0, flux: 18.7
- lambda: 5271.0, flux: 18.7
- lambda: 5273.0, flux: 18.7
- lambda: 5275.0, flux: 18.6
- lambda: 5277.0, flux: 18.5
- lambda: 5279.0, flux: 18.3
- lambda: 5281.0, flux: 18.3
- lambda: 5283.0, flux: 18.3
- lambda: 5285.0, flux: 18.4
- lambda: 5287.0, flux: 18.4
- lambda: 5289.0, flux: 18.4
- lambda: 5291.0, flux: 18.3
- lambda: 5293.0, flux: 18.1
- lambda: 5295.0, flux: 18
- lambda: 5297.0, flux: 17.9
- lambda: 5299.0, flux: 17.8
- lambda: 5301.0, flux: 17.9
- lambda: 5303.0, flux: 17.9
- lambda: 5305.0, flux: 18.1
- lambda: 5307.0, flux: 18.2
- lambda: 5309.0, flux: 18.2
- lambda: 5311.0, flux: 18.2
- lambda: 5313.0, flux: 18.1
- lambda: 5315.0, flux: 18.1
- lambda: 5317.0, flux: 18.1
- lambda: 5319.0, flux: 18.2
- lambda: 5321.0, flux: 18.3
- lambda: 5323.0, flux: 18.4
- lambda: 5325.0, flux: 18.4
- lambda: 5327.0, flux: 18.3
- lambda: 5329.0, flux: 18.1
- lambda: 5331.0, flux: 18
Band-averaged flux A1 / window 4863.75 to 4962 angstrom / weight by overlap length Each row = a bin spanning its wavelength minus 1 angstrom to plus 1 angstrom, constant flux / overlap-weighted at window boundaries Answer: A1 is 19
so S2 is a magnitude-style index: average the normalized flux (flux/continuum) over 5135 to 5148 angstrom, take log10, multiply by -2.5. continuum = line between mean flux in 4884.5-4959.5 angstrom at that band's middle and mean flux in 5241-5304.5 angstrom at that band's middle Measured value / -0.088 mag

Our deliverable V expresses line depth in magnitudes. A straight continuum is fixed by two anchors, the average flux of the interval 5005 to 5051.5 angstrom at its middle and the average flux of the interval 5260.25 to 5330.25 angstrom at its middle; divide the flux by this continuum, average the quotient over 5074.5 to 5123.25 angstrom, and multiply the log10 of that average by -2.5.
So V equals -0.03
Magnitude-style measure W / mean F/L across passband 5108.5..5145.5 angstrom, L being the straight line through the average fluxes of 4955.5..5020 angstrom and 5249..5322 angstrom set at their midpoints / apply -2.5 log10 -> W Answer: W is -0.06 mag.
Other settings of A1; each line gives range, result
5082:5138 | 20.5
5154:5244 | 19.6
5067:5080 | 19.9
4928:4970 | 19.2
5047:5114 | 20.2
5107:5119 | 20.6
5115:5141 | 20.4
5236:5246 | 19.2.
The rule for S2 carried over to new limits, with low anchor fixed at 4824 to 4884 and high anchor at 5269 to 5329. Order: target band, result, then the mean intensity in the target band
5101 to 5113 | -0.12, 20.7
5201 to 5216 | -0.08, 19.7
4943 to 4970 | -0.04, 19.4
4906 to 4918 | 0.01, 18.7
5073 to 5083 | -0.08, 19.9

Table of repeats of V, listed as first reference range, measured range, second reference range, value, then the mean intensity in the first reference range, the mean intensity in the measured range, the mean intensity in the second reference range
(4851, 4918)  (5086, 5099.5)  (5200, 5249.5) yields -0.06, 18.8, 20.3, 19.4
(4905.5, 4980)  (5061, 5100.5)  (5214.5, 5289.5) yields -0.06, 19.2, 20.1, 18.9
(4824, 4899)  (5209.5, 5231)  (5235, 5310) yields -0.04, 18.9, 19.4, 18.6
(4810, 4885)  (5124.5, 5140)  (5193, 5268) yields -0.06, 19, 20.3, 19.3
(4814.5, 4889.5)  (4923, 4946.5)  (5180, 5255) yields 0.00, 19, 19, 19.5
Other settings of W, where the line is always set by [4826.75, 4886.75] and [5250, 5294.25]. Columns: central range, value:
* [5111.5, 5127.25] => -0.10 mag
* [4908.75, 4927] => -0.01 mag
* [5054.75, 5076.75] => -0.07 mag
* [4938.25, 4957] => -0.02 mag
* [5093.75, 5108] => -0.11 mag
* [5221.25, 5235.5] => -0.05 mag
